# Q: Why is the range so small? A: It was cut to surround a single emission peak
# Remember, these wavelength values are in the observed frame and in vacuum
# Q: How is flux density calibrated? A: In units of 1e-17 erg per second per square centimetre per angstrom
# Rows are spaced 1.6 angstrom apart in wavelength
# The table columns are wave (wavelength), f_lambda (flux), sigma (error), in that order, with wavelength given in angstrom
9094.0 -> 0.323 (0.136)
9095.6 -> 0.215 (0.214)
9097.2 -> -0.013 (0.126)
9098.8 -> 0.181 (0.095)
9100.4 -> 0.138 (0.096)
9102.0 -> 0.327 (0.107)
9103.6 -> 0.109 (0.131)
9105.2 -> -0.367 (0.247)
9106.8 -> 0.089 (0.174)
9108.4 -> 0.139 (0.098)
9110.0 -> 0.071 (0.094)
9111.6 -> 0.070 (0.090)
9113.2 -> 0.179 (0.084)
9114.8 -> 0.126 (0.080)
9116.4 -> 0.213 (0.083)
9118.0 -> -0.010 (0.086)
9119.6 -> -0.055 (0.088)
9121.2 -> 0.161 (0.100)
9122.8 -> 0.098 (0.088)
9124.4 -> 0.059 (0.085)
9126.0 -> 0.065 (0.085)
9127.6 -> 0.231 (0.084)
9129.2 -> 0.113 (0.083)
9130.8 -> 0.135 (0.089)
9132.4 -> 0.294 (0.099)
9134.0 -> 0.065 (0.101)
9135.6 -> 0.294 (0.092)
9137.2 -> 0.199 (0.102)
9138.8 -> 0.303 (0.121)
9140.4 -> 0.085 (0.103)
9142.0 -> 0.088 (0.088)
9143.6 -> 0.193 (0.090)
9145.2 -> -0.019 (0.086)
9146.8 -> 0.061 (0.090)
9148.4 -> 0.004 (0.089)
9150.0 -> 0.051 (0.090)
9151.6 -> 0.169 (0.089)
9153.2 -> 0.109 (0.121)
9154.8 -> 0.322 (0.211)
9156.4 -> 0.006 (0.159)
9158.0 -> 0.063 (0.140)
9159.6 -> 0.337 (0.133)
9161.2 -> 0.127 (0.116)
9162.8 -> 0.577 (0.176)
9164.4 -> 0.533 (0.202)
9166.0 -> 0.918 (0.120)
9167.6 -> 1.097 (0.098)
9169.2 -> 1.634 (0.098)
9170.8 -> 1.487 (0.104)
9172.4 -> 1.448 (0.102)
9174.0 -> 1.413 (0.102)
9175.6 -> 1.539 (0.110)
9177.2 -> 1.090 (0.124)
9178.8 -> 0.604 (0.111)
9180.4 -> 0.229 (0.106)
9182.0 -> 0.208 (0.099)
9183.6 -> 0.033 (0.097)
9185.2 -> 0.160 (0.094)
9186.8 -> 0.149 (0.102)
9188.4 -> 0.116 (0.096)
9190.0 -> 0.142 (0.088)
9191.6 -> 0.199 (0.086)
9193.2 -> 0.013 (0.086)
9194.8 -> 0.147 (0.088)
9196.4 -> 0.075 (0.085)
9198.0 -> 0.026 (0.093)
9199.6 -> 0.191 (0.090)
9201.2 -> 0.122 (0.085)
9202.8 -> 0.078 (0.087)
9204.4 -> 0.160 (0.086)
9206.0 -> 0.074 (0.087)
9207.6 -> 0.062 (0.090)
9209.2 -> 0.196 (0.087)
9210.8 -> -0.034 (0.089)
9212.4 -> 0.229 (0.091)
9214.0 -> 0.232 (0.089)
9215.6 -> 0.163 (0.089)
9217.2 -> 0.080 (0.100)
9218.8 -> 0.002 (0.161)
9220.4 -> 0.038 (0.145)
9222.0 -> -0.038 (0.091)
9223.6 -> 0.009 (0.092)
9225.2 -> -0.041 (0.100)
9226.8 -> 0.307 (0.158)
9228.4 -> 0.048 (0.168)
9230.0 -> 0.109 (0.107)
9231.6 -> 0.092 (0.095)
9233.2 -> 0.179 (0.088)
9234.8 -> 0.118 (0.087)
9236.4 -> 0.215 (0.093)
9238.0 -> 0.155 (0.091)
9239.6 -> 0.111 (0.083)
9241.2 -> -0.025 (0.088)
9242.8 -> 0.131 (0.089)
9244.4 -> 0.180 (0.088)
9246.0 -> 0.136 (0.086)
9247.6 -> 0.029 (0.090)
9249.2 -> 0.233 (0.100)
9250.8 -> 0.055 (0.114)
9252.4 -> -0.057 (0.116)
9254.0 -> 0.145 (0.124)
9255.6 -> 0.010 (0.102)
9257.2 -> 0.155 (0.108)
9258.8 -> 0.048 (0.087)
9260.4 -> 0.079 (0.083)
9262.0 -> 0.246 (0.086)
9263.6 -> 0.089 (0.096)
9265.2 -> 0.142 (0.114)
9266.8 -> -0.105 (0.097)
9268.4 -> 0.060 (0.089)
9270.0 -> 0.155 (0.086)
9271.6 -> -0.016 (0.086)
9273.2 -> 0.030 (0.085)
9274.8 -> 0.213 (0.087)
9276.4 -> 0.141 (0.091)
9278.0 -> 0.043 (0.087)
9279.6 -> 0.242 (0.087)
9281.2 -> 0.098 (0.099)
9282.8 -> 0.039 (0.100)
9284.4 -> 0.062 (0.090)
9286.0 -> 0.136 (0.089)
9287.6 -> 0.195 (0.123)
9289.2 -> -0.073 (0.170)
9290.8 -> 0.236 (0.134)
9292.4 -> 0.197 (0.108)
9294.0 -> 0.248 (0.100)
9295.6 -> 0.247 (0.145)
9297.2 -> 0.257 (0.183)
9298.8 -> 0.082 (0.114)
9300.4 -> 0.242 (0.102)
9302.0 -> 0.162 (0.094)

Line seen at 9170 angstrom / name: [O II]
